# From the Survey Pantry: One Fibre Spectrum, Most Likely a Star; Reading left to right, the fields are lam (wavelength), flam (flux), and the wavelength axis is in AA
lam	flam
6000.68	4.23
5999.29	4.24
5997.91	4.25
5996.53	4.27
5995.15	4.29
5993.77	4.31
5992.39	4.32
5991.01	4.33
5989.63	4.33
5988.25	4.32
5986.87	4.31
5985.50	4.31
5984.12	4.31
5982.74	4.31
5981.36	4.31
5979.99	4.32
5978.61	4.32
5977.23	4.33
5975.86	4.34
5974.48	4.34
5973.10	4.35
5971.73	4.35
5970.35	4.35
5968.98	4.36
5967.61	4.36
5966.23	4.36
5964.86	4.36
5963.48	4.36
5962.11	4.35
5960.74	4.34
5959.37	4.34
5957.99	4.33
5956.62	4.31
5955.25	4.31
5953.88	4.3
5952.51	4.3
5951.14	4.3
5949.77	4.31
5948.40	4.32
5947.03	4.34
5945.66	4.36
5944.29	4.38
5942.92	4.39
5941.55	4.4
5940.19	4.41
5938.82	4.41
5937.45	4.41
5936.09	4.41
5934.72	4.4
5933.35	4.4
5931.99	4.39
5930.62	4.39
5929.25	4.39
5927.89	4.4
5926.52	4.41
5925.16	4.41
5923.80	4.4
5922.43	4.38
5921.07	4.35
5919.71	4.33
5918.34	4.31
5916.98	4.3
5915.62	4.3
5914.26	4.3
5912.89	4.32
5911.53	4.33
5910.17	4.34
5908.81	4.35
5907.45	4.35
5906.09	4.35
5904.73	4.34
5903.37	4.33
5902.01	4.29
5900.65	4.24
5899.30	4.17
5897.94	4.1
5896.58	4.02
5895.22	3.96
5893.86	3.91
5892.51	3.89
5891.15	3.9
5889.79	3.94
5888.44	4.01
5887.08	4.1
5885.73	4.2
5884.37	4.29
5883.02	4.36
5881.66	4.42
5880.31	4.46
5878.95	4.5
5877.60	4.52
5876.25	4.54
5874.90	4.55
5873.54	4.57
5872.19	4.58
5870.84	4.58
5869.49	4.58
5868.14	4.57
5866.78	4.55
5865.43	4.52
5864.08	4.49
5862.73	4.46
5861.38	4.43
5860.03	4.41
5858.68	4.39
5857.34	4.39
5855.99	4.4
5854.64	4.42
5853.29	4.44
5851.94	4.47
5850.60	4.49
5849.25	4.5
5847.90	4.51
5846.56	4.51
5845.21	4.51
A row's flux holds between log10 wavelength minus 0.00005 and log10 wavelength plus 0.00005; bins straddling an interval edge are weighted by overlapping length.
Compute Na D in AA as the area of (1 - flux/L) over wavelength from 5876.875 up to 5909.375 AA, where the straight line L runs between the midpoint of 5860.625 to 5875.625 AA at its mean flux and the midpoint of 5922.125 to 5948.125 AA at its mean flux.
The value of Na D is 1.97 AA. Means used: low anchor 4.53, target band 4.21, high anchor 4.39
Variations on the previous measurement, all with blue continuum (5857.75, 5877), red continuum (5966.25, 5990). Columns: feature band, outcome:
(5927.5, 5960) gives 0.2 AA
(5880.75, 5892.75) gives 0.9 AA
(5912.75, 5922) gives 0.2 AA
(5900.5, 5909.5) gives 0.3 AA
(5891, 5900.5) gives 1.0 AA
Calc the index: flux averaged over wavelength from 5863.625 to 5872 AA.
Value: 4.55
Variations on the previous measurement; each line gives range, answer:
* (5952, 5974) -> 4.34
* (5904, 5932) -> 4.35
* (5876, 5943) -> 4.29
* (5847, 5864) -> 4.45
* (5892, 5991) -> 4.32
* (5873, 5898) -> 4.22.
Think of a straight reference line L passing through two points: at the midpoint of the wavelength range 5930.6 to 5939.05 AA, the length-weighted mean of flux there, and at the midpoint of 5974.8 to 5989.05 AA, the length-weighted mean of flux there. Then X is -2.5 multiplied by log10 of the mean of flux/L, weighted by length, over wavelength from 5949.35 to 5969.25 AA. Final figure 0.01 mag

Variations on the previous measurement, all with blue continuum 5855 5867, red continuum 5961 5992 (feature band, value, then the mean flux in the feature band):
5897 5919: 0.03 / 4.29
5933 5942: -0.01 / 4.41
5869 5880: -0.03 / 4.55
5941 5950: 0.00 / 4.36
